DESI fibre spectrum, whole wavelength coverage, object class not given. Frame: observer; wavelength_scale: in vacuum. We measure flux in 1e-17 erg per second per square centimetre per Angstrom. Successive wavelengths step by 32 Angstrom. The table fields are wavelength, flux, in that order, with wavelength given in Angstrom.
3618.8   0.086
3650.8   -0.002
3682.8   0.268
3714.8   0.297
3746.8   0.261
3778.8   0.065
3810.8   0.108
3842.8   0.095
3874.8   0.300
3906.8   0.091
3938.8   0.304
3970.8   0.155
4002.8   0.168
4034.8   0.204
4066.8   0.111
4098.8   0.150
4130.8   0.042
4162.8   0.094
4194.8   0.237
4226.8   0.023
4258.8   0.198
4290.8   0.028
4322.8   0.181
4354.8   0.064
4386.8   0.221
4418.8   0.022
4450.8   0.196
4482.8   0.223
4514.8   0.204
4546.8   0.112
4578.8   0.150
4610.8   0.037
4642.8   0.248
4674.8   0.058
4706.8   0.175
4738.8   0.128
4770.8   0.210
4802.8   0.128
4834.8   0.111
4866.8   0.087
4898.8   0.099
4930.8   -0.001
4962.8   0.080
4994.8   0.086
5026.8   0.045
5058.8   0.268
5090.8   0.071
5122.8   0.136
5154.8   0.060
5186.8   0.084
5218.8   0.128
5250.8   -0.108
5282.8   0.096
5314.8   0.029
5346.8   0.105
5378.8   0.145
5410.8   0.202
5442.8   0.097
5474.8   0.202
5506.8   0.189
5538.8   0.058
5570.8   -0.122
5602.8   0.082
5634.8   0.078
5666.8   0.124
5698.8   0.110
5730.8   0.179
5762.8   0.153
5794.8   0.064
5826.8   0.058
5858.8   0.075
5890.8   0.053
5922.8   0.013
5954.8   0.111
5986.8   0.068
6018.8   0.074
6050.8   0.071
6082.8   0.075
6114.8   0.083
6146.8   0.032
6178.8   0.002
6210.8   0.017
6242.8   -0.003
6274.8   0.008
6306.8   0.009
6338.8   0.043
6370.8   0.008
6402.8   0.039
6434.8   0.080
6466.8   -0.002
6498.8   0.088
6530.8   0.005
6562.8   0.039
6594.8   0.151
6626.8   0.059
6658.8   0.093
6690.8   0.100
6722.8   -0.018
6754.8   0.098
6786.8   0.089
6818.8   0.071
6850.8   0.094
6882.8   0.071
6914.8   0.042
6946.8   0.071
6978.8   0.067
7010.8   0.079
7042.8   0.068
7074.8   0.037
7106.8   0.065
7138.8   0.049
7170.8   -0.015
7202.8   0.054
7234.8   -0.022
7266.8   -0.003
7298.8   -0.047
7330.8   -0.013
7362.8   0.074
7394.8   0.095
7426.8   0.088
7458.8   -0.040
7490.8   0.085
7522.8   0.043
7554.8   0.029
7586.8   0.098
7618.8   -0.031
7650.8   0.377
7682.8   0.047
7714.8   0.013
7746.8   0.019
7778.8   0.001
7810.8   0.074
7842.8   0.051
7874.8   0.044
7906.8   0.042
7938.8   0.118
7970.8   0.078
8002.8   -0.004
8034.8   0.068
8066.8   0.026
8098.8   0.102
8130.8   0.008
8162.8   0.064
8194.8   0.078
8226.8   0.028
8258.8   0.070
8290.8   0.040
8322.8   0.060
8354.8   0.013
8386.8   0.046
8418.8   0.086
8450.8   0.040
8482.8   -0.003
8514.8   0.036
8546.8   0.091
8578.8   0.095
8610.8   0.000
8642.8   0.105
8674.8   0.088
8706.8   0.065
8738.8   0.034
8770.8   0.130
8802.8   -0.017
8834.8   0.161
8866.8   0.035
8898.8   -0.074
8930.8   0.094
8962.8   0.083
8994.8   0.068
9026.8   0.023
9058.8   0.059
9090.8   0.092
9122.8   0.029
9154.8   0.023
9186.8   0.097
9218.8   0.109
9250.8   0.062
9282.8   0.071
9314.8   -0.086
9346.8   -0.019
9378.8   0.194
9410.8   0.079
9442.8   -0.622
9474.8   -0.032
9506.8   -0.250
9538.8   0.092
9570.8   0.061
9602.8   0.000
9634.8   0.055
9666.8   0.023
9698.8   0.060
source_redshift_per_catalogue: 1.054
